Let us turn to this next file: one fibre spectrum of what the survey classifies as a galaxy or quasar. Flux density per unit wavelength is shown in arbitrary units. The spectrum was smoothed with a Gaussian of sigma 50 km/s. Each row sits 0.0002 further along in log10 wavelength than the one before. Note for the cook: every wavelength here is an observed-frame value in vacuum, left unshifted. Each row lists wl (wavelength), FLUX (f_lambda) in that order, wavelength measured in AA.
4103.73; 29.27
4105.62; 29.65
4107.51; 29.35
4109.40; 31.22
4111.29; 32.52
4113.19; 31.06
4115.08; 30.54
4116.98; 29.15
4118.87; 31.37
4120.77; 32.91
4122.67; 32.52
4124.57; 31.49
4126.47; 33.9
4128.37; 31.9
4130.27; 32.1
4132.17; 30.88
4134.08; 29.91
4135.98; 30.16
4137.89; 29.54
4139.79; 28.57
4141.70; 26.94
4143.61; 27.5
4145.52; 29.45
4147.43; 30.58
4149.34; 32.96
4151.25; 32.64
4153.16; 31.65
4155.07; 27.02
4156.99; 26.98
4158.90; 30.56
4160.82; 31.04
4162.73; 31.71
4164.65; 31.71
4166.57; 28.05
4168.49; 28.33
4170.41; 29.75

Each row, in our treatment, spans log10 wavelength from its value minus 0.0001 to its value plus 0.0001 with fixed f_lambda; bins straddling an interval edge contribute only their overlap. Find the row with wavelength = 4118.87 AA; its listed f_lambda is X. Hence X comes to 31.37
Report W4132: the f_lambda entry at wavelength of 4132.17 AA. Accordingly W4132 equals 30.88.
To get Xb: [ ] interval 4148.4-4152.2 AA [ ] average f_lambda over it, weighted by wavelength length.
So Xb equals 32.8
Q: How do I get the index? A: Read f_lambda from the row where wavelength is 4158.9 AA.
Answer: 30.56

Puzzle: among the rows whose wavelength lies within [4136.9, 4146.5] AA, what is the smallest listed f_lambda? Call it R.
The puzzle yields 26.94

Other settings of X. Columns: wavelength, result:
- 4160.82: 31.04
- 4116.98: 29.15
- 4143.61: 27.5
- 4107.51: 29.35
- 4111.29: 32.52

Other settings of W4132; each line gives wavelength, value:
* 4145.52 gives 29.45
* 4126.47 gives 33.9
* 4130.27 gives 32.1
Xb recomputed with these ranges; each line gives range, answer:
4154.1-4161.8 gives 28.9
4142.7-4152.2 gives 30.6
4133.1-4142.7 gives 29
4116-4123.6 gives 31.5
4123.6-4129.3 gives 32.4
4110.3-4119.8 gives 30.9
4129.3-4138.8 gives 30.5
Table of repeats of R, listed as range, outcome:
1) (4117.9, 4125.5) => 31.37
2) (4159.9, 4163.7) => 31.04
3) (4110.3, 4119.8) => 29.15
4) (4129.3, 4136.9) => 29.91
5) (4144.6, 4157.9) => 26.98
